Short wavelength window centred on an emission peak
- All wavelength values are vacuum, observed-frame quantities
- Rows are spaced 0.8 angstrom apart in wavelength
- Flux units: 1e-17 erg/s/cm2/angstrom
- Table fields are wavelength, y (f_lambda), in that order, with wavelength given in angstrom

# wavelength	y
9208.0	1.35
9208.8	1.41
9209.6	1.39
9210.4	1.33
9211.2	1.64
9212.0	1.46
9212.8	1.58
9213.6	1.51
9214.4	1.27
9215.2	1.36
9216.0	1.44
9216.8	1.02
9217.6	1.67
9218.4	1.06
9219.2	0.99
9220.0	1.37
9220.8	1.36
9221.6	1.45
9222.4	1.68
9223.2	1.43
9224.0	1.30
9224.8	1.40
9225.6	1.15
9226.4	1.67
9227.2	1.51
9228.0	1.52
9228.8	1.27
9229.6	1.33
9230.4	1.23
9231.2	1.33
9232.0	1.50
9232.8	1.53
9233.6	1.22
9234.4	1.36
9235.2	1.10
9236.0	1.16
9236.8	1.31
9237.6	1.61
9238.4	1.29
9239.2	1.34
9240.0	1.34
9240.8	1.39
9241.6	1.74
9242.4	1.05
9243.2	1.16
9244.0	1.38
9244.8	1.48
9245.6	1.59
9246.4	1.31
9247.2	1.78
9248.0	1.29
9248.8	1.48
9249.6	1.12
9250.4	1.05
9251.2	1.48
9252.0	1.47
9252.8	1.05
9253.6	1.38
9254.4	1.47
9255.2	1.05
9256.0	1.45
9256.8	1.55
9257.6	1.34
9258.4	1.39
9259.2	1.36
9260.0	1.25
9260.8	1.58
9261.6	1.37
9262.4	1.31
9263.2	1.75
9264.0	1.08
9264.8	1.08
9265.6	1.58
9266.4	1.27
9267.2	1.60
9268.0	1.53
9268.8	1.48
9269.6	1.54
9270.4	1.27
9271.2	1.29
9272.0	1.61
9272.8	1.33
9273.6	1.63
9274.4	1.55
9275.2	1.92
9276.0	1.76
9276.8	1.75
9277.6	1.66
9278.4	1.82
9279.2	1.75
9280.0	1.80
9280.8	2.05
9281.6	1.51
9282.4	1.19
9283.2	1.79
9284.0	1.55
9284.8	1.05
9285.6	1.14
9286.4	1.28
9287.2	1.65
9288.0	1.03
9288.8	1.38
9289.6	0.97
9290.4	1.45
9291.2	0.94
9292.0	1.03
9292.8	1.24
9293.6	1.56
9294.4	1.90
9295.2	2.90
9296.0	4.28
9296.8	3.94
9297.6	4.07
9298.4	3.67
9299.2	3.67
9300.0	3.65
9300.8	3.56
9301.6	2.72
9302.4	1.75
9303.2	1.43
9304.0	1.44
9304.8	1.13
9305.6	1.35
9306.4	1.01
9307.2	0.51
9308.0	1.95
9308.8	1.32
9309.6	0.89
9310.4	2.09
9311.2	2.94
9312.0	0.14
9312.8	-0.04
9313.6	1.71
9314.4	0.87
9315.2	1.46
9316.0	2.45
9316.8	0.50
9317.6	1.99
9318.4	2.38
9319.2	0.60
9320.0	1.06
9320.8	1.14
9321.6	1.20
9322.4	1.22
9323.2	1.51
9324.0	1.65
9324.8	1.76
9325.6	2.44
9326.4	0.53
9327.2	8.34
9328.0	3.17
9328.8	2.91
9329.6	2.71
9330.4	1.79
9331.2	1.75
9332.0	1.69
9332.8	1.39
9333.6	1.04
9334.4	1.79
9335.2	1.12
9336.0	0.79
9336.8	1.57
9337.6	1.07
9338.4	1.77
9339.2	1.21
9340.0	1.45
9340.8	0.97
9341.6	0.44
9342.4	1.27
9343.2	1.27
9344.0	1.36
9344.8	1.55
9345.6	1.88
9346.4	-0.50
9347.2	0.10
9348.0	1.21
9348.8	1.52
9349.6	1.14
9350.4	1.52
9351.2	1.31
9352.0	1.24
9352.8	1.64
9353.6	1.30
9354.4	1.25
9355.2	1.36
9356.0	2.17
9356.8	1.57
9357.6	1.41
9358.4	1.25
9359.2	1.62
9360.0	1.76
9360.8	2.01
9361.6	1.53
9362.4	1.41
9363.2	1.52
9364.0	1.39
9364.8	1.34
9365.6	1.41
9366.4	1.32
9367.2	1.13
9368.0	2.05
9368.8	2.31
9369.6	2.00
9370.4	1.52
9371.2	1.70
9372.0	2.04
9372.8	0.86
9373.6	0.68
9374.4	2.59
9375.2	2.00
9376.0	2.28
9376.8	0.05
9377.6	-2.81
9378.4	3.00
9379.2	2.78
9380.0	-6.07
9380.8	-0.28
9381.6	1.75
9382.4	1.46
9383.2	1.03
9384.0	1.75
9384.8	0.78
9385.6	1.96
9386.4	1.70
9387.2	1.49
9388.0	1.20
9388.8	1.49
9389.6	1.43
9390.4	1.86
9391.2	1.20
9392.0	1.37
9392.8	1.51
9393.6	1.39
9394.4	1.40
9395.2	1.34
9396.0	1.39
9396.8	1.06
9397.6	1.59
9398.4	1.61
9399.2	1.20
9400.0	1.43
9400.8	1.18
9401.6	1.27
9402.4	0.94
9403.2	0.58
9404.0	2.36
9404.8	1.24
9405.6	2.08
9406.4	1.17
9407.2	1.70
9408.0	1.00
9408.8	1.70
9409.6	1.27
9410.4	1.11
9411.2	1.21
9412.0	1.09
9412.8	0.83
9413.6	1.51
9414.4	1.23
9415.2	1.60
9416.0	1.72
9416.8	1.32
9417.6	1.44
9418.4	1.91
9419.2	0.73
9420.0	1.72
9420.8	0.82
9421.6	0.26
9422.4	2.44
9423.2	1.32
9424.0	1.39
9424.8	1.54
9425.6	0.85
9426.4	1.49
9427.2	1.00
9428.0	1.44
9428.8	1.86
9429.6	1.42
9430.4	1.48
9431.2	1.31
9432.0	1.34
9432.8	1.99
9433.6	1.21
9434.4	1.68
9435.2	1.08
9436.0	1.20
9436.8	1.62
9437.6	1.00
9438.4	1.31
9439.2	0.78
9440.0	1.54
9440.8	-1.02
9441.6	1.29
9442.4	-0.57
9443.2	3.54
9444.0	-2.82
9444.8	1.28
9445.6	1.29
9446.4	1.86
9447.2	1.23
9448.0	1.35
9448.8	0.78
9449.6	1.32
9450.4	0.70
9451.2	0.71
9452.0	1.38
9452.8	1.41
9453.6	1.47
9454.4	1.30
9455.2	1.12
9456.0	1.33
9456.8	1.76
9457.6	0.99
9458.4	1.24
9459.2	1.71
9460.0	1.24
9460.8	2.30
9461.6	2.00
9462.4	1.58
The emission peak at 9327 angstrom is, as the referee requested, [N II]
